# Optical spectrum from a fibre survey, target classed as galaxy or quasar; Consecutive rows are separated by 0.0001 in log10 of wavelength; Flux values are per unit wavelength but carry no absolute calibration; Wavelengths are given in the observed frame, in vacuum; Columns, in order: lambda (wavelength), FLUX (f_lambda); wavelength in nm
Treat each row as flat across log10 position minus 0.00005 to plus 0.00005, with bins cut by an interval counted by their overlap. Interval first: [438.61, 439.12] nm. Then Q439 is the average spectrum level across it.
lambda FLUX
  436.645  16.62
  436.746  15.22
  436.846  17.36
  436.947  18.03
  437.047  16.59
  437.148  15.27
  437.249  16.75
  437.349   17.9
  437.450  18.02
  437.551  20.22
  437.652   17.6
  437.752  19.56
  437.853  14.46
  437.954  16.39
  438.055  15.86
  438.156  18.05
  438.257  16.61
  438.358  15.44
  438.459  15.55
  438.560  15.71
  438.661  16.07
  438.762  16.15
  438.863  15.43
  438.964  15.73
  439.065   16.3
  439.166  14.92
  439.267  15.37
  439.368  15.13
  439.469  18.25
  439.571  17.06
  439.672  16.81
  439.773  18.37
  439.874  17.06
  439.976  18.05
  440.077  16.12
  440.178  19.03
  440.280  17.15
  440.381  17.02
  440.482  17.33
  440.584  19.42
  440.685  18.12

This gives 15.9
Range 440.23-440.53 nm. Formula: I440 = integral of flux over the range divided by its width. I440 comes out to 17.2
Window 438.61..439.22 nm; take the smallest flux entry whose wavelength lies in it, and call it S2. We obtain 14.92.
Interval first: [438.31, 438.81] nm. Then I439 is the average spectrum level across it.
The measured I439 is 15.8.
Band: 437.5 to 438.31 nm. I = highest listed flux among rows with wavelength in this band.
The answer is 20.22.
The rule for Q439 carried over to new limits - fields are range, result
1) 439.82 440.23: 17.6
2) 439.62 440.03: 17.6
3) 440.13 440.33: 18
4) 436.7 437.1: 16.8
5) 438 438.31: 16.8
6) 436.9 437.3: 16.7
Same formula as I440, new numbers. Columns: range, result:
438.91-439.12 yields 16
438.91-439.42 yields 15.5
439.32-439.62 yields 16.8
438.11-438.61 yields 16.2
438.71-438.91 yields 15.8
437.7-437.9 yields 17.1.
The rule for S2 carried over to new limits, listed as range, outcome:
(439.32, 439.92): 15.13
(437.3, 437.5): 17.9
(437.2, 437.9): 14.46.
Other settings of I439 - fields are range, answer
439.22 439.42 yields 15.3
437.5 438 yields 17.7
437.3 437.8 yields 18.7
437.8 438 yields 15.4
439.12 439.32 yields 15.2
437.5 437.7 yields 18.9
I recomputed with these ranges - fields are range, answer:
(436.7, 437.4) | 18.03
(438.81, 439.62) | 18.25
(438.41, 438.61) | 15.71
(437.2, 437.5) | 18.02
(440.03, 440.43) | 19.03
